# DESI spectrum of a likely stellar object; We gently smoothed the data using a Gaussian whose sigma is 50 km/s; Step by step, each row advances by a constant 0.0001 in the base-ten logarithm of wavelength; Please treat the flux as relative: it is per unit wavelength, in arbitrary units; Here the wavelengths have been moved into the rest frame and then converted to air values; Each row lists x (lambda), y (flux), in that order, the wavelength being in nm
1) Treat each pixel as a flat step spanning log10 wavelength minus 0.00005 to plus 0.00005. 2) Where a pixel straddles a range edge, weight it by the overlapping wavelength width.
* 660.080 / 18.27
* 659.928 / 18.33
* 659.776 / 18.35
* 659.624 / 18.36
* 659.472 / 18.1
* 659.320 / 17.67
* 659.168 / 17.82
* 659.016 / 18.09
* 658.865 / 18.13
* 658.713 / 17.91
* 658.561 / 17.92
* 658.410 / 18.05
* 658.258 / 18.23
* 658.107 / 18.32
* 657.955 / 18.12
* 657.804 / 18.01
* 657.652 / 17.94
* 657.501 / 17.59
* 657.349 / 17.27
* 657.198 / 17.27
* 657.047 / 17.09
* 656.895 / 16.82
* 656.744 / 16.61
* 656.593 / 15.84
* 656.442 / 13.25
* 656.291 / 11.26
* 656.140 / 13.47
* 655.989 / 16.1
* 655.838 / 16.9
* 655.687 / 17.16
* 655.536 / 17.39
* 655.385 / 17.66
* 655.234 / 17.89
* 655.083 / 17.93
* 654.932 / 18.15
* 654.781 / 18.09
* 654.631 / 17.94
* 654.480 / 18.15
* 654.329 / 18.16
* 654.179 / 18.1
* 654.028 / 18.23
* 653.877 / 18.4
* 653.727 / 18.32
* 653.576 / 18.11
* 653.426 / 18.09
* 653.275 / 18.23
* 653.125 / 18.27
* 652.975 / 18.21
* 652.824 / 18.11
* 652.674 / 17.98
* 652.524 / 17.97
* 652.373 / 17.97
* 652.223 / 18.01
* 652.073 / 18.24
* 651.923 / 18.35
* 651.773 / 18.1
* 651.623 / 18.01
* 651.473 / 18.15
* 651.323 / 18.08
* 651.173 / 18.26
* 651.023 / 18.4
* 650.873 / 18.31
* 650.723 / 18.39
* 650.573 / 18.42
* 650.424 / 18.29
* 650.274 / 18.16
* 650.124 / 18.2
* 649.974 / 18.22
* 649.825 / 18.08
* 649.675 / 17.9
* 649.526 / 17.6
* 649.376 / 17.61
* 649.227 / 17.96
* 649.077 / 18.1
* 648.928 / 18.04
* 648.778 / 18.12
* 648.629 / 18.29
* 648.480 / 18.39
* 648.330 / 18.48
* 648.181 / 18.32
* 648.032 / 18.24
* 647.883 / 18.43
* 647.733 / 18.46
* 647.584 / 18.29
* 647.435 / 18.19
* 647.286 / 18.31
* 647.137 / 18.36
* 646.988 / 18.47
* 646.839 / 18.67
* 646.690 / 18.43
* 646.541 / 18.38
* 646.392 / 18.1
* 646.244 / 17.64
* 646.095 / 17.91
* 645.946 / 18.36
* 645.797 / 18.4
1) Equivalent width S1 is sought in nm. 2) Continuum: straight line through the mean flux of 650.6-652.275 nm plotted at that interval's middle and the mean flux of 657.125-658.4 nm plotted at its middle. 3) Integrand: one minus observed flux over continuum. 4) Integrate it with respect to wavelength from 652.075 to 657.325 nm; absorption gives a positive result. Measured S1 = 0.22 nm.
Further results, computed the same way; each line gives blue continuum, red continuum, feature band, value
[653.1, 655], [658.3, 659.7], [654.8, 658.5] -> 0.25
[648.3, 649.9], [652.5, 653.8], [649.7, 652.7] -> -0.01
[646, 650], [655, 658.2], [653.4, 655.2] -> -0.11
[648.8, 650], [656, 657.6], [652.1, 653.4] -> -0.09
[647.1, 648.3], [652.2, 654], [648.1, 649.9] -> 0.02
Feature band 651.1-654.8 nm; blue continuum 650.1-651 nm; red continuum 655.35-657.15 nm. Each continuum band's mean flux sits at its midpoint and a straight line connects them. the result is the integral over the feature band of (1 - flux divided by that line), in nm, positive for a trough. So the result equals -0.20 nm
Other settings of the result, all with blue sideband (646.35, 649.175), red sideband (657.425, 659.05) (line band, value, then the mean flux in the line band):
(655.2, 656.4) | 0.15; 15.8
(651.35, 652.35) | 0.00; 18.1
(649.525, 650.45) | 0.01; 18.1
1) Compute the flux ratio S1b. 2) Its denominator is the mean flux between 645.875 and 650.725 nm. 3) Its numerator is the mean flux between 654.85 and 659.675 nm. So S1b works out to 0.94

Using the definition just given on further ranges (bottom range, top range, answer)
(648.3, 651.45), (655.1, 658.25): 0.92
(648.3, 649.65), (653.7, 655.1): 1.01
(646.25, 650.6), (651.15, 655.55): 0.99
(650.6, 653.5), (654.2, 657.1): 0.92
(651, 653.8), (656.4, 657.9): 0.93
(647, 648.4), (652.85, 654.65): 0.99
